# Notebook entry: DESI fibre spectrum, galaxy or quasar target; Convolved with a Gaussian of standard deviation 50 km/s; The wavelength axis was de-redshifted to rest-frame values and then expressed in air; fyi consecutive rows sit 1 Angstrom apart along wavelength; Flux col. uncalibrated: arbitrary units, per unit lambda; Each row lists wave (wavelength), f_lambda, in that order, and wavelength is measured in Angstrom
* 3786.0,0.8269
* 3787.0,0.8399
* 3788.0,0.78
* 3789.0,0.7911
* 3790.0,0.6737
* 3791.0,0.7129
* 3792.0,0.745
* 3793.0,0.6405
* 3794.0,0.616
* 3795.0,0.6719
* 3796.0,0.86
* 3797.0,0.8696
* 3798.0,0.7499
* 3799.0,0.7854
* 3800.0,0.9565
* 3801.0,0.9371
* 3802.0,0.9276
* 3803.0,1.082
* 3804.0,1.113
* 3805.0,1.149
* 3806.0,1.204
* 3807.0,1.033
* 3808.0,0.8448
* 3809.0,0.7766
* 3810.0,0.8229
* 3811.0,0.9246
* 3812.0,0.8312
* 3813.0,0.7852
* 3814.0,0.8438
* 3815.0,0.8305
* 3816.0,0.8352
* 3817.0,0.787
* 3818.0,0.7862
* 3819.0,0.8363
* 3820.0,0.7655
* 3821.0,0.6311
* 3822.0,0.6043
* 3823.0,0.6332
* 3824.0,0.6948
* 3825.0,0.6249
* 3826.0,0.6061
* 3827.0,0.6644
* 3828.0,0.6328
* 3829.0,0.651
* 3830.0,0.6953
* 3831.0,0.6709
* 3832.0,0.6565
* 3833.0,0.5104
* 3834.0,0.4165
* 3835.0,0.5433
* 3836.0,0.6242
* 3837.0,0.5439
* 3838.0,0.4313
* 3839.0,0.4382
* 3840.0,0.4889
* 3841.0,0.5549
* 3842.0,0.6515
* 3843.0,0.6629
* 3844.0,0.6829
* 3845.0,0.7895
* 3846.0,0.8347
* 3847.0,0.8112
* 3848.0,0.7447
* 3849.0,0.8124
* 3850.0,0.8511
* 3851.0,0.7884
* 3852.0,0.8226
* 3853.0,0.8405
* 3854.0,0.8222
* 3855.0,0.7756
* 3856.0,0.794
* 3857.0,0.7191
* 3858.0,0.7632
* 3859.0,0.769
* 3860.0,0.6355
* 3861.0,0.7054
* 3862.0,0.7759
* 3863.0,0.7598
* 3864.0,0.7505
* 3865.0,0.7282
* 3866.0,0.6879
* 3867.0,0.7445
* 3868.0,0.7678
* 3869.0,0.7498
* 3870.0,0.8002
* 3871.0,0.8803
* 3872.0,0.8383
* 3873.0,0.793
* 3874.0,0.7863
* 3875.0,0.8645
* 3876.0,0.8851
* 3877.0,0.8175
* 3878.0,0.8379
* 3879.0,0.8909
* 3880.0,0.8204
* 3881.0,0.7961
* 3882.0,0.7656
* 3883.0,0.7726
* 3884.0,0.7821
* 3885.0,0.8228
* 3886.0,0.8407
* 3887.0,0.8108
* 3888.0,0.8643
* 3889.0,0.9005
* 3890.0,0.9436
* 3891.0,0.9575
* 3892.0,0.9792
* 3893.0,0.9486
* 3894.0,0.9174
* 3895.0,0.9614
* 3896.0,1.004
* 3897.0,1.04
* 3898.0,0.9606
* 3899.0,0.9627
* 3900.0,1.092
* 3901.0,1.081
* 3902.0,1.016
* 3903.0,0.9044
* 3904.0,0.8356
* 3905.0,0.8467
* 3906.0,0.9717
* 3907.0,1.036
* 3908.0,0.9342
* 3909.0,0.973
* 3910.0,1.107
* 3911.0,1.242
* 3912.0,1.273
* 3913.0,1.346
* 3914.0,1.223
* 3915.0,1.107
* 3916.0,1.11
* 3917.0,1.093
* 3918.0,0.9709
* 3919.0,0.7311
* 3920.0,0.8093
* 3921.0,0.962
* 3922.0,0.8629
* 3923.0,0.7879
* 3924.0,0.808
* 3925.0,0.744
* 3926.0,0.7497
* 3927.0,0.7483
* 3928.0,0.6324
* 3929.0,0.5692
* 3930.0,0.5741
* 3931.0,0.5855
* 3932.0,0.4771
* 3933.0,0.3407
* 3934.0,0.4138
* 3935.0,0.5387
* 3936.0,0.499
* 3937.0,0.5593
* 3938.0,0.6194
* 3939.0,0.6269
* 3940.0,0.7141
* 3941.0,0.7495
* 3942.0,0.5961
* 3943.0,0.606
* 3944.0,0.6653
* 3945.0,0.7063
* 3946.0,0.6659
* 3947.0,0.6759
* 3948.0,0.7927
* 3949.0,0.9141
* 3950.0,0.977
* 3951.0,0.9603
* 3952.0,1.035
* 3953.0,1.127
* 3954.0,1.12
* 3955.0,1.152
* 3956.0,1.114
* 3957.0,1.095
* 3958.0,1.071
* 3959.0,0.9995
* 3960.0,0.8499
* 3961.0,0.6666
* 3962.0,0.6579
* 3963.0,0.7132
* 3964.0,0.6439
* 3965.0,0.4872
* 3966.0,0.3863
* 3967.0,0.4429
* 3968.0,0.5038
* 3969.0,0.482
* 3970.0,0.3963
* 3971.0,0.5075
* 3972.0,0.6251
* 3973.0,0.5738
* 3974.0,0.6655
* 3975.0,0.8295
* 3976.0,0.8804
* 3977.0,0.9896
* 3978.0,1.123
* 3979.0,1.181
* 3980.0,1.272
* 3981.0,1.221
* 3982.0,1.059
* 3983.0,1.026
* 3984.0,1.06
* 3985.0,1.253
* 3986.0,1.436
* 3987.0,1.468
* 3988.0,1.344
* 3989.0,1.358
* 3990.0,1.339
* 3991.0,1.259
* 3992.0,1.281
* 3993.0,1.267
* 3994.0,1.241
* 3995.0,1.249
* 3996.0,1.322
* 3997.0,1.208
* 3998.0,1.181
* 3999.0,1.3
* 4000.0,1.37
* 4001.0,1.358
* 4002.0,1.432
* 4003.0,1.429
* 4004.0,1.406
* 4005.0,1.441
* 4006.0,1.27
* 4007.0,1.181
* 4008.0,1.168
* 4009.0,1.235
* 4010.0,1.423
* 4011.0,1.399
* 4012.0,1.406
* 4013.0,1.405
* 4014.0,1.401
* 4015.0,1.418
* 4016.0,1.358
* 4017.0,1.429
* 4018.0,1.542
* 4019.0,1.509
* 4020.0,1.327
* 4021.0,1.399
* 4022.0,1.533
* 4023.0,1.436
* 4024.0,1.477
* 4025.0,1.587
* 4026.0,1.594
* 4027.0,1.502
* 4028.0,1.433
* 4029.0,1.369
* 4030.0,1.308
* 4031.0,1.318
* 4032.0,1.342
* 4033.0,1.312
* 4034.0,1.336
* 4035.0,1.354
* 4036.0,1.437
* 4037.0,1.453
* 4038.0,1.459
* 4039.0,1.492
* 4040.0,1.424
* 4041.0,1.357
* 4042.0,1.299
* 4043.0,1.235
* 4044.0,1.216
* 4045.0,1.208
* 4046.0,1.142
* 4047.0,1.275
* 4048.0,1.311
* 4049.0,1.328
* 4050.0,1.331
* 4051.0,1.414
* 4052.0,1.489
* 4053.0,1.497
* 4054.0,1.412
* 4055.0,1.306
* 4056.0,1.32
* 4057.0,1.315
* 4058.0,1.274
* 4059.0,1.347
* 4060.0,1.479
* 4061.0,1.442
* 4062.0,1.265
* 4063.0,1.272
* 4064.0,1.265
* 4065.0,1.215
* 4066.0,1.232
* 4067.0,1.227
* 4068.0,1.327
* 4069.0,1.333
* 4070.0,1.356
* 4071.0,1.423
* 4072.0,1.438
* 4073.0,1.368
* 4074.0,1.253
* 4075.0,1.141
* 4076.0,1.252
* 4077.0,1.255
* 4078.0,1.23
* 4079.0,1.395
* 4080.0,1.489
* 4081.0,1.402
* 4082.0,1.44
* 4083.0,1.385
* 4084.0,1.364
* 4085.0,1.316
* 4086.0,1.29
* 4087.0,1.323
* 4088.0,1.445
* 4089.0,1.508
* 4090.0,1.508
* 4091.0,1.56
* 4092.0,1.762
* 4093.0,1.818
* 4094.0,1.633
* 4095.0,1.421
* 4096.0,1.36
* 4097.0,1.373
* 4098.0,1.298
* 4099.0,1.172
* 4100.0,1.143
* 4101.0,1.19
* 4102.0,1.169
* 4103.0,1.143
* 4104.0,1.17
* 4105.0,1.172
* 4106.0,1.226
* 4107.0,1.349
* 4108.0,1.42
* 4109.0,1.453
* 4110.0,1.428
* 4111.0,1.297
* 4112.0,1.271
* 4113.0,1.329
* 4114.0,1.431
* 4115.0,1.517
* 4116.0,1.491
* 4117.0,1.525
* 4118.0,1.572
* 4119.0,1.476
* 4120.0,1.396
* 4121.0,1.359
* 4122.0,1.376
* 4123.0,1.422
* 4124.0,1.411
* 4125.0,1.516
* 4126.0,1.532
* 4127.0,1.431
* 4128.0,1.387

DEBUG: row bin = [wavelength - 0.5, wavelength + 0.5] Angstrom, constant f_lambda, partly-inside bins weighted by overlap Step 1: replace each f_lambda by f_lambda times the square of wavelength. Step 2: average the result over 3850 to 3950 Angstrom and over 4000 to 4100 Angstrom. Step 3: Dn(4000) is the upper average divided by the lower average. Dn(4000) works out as 1.8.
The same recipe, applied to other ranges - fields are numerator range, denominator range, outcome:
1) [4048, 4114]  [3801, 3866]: 2.05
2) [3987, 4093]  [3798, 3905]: 1.88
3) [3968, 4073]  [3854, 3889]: 1.75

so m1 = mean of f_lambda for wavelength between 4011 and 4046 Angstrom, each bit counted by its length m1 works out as 1.4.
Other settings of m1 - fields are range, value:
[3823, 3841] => 0.583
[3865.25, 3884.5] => 0.803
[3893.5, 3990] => 0.872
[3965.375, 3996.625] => 1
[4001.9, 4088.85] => 1.36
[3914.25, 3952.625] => 0.741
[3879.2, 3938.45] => 0.865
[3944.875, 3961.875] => 0.936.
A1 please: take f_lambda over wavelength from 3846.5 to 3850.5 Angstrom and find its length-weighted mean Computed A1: 0.805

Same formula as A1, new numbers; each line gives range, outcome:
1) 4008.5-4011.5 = 1.35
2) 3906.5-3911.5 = 1.06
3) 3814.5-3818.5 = 0.81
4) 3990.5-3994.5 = 1.26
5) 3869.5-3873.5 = 0.828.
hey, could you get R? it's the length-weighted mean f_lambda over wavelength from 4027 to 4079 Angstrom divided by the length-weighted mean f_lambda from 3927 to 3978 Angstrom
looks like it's 1.87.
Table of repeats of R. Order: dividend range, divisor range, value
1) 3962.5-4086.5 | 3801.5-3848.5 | 1.69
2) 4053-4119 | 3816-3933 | 1.70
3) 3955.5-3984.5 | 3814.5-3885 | 1.12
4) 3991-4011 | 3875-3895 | 1.51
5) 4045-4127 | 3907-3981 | 1.69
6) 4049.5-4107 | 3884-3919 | 1.36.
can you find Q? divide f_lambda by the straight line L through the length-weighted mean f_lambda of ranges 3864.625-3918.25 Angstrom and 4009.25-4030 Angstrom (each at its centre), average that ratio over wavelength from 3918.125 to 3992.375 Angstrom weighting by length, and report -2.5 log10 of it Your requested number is 0.39 mag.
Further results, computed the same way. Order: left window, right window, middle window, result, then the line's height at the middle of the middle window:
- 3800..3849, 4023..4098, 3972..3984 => 0.19 mag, 1.16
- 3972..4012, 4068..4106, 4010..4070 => -0.07 mag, 1.29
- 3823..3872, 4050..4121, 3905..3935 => 0.04 mag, 0.9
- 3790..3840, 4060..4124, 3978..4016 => -0.13 mag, 1.15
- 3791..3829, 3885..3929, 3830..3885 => 0.20 mag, 0.878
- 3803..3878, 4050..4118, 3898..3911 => -0.09 mag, 0.912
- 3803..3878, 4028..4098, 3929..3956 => 0.39 mag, 1.03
